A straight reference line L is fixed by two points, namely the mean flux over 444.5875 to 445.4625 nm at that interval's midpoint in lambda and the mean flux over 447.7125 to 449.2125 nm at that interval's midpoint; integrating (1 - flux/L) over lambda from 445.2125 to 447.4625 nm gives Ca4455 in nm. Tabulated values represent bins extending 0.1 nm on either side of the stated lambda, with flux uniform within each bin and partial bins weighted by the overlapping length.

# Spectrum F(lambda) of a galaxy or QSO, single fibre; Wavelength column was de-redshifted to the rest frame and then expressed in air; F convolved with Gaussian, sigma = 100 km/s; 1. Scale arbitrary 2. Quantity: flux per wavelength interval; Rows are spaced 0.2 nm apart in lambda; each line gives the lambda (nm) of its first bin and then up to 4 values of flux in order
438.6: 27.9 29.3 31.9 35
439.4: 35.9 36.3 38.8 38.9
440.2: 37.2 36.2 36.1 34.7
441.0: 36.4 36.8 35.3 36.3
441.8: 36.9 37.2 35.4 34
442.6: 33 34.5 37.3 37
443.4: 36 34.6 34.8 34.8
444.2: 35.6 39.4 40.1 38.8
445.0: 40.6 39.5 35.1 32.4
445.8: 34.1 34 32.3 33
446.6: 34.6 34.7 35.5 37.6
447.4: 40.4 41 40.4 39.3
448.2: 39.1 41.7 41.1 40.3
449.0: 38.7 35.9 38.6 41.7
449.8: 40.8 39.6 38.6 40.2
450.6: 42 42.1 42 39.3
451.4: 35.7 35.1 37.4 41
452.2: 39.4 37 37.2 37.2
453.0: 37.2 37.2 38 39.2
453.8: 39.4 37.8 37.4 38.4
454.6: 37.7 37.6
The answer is 0.24 nm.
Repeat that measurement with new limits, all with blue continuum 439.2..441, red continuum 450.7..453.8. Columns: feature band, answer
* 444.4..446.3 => 0.046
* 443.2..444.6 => 0.035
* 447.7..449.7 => -0.096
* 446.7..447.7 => -0.005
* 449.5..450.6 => -0.066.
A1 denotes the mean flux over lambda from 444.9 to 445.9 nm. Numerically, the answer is 36.3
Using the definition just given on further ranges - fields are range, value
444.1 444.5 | 37.5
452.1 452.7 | 37.9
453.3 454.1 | 38.6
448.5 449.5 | 38.9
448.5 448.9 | 40.7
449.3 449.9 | 40.4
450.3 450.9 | 41.4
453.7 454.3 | 38.2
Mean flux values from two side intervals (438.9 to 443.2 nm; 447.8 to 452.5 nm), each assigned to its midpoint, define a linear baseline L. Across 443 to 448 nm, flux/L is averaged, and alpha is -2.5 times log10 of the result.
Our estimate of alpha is 0.031 mag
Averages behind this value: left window 35.9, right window 39.4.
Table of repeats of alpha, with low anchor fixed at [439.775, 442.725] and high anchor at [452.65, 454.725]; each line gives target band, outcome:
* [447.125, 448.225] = -0.08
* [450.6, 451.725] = -0.04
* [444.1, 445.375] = -0.06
